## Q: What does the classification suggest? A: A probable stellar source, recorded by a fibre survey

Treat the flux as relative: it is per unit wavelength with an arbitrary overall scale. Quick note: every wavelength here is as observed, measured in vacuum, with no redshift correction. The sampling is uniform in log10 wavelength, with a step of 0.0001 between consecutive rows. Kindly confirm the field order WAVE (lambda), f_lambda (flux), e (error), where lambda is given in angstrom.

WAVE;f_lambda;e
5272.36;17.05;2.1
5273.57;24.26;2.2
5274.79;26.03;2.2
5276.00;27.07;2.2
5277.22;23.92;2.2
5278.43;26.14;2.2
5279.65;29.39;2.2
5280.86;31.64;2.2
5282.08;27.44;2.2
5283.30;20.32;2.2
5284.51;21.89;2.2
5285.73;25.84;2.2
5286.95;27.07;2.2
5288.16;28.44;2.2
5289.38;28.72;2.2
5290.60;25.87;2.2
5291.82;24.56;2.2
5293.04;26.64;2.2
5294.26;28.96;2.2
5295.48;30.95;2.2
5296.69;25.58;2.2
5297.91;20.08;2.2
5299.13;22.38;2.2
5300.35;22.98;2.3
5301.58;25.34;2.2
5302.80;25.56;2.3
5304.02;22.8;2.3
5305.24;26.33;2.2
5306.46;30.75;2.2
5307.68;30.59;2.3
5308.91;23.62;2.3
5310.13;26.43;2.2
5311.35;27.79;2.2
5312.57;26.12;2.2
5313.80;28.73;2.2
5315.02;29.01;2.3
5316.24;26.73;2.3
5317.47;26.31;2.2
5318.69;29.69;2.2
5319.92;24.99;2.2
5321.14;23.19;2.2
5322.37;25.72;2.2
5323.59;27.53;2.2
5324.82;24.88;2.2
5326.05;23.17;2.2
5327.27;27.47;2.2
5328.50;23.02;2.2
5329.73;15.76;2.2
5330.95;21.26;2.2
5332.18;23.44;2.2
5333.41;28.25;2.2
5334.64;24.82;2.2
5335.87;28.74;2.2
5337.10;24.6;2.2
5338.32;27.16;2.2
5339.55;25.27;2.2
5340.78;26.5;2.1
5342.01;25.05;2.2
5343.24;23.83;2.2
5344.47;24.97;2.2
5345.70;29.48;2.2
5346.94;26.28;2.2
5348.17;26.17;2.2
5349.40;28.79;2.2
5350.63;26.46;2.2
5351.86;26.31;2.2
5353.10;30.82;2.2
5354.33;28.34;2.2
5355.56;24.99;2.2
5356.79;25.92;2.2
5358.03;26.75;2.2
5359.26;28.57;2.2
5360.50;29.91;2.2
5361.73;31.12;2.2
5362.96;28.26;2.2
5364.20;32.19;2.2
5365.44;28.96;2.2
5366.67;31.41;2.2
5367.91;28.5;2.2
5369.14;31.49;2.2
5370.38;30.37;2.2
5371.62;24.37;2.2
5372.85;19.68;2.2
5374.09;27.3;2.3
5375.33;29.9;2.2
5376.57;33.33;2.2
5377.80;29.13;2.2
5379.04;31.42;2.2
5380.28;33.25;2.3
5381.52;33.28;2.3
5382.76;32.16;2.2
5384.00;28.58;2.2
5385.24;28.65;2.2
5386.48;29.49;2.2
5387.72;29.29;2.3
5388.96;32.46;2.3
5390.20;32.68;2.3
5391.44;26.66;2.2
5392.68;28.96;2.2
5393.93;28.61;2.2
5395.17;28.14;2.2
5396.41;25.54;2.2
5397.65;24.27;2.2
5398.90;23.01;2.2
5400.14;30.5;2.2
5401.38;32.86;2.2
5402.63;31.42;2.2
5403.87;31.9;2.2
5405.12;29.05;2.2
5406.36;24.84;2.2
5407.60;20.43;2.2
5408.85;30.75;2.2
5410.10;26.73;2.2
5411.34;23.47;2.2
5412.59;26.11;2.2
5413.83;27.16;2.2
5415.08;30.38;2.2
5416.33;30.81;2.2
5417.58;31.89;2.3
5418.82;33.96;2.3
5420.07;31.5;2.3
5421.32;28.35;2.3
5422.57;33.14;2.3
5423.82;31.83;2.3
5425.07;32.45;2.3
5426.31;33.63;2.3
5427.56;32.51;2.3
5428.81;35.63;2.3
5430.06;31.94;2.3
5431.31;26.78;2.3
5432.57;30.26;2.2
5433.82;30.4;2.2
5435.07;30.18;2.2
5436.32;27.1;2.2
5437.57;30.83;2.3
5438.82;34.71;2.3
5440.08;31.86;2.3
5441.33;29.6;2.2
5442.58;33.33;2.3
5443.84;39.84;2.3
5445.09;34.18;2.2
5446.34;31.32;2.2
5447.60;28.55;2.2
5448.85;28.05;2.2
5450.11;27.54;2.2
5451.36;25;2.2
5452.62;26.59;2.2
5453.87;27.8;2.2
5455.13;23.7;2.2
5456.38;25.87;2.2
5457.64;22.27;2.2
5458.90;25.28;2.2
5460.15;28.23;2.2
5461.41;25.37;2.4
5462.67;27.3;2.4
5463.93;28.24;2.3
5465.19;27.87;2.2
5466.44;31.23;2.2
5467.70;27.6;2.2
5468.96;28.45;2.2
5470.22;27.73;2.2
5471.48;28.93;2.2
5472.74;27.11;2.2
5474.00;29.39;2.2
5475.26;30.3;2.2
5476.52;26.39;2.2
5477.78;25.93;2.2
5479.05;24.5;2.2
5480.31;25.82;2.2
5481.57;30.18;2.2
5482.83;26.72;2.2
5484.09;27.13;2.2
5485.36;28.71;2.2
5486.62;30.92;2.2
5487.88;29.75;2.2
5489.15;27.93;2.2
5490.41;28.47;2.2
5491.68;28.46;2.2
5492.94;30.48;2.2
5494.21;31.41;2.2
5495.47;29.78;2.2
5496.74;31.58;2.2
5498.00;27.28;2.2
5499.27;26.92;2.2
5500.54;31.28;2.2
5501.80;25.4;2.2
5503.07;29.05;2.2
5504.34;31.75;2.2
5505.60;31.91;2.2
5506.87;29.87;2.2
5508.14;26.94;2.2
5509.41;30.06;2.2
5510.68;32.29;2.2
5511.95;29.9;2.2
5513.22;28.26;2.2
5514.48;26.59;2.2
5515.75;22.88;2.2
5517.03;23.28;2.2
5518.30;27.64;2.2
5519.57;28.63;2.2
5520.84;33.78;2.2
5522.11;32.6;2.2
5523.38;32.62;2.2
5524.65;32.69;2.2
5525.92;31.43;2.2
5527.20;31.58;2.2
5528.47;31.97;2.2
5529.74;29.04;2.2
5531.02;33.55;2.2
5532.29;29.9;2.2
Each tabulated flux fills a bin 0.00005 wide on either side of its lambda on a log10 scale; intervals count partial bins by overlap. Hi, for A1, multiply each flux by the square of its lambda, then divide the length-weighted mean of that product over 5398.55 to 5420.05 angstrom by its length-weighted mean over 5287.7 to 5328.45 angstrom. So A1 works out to 1.14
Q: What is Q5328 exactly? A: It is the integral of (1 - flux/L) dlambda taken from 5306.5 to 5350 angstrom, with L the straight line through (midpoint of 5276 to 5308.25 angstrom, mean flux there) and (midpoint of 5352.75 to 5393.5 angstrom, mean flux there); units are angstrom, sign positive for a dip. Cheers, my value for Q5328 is 2.6 angstrom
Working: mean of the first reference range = 26.2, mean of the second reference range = 29.3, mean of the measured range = 25.9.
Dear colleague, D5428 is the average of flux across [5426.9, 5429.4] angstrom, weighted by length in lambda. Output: 34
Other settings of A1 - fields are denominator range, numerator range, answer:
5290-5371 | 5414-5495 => 1.16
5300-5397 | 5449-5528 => 1.09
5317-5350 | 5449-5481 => 1.12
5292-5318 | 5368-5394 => 1.16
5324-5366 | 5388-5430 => 1.14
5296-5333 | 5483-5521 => 1.22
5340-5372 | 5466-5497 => 1.07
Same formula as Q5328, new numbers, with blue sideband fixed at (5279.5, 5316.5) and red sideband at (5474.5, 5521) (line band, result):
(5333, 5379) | -1.22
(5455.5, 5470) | 0.59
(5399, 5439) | -3.29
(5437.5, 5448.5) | -1.86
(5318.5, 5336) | 1.39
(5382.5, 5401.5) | -0.91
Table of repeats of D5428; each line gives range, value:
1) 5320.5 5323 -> 24.6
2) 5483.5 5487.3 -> 28.9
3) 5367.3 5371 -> 30.1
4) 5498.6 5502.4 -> 27.9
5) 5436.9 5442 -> 31.7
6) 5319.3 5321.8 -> 24.1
